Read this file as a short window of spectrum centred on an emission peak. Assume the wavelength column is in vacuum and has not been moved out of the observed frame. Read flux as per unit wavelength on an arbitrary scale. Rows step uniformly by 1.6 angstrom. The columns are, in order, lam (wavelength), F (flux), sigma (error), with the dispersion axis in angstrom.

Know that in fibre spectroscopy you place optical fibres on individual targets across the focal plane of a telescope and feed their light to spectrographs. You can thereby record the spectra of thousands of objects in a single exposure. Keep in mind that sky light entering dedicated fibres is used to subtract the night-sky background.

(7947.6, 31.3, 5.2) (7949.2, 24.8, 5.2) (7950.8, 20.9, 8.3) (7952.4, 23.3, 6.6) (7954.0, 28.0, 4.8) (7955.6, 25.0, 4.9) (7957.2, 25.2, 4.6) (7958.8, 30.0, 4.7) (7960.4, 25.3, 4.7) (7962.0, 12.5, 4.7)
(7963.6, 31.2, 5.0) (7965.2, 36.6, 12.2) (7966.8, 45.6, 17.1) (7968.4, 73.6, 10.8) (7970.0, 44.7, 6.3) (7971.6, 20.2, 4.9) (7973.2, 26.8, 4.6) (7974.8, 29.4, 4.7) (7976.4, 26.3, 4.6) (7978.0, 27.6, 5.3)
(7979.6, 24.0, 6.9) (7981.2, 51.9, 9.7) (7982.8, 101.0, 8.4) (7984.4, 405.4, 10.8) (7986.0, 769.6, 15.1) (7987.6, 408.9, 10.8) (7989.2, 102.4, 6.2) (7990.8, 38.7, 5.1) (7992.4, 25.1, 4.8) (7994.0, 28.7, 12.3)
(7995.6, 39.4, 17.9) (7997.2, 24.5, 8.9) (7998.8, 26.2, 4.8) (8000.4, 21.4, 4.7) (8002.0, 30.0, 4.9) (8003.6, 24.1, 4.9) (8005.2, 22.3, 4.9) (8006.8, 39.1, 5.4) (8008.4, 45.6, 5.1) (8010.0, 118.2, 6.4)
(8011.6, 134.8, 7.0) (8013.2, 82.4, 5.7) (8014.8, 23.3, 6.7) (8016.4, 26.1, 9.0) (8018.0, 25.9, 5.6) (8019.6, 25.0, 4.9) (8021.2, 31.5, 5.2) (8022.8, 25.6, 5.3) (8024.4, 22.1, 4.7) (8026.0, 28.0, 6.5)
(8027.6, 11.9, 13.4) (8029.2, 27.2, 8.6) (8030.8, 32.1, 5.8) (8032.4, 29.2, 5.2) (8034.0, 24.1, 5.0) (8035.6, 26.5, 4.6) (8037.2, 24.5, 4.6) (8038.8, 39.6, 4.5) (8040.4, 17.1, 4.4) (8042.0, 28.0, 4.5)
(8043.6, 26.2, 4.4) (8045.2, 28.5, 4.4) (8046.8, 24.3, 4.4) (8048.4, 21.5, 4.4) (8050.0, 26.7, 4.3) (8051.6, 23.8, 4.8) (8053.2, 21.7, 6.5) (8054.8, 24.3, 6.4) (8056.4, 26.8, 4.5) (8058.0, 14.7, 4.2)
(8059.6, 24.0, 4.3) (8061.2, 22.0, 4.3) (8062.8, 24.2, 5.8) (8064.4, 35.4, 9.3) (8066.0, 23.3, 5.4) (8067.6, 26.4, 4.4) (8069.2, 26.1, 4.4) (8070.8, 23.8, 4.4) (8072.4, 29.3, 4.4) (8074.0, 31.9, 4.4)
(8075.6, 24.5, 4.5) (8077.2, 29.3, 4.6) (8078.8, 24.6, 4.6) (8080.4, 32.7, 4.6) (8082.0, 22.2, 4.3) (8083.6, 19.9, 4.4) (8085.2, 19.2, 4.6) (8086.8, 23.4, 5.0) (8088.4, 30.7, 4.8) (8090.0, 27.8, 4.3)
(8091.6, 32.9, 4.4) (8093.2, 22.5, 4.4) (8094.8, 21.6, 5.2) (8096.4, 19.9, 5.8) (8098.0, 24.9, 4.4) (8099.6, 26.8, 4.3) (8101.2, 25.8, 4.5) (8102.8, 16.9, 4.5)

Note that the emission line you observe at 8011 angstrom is [N II] 6583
